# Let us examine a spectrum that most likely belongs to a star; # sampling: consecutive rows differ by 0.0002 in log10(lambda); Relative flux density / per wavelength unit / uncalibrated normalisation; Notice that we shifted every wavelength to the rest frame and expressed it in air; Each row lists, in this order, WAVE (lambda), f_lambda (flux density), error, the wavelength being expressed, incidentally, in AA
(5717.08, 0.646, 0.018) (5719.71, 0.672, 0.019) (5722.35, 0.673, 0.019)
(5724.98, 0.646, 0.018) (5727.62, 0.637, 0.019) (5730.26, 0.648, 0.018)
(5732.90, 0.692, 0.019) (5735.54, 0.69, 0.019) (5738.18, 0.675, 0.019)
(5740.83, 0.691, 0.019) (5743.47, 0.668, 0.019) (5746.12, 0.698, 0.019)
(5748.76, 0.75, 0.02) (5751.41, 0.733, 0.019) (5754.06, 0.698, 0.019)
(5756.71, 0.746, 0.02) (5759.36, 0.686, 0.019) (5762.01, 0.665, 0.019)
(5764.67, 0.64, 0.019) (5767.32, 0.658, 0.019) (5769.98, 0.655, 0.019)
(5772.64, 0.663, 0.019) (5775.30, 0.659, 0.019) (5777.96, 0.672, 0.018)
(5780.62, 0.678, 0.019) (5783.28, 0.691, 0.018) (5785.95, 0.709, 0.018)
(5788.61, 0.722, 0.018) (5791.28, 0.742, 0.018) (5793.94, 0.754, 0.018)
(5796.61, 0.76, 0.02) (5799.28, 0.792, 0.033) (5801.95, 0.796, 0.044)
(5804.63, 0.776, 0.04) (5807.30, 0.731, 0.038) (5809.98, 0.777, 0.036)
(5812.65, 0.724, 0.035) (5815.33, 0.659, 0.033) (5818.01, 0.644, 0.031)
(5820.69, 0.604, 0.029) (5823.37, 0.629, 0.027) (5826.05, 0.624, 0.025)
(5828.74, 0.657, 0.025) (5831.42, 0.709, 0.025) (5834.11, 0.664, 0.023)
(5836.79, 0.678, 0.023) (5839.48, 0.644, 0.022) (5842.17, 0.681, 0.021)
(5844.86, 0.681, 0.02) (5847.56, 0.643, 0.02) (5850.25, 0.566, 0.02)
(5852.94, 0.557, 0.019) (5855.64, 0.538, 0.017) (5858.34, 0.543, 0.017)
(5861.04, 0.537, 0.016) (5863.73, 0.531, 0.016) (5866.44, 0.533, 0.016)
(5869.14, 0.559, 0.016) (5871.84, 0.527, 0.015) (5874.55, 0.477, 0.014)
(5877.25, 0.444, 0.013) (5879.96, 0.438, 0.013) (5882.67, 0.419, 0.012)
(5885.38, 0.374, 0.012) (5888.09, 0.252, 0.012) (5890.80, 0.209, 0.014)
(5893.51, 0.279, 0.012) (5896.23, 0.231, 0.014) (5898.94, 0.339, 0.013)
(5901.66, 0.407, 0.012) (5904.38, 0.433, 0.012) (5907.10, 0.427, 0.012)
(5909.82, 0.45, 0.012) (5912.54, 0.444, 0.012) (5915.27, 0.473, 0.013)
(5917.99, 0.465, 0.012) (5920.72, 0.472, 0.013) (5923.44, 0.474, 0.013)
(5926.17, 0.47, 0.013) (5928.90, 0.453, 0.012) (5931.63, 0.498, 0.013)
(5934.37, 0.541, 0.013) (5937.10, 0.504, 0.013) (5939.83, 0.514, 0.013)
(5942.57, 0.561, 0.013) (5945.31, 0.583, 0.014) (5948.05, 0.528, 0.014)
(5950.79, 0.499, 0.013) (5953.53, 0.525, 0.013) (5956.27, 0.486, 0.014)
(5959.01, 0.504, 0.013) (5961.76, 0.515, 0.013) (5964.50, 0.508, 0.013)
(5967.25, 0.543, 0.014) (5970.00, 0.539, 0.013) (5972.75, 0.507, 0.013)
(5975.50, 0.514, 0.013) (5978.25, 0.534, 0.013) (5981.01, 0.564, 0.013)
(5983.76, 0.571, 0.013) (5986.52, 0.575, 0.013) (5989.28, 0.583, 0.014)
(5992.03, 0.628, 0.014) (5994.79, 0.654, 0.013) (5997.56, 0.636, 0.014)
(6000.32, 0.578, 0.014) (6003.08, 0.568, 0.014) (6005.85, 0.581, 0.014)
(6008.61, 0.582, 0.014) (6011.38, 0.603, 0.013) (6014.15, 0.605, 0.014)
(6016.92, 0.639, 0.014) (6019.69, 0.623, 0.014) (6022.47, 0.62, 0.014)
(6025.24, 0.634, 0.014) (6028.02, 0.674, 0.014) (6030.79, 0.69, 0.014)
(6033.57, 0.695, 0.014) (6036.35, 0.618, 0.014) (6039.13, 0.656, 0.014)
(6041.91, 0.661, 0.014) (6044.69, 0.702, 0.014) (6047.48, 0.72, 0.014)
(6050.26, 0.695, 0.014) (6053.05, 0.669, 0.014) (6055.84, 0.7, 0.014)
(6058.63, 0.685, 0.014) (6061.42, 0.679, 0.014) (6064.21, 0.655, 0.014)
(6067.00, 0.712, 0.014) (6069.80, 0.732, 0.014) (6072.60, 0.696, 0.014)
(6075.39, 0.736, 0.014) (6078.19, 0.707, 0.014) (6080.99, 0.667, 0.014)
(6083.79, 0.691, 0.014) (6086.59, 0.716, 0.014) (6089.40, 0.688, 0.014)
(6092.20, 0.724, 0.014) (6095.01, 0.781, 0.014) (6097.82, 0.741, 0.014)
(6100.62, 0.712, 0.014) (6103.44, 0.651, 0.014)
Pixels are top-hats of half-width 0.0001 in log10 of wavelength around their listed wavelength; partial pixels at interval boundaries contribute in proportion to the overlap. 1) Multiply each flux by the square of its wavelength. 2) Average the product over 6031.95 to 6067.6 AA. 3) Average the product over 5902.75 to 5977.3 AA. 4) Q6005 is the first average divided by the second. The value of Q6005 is 1.42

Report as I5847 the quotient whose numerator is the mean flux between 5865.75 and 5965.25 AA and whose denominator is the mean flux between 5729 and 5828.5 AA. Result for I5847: 0.65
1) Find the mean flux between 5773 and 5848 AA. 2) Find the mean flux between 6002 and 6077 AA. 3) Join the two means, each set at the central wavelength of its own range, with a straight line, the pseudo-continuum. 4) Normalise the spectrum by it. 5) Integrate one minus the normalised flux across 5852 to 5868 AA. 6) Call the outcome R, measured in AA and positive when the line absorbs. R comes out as 3.46 AA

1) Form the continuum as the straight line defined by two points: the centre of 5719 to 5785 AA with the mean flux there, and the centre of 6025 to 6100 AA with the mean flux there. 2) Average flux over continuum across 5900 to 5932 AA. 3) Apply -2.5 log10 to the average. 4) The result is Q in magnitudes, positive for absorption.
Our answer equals 0.45 mag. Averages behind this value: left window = 0.68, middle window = 0.453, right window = 0.695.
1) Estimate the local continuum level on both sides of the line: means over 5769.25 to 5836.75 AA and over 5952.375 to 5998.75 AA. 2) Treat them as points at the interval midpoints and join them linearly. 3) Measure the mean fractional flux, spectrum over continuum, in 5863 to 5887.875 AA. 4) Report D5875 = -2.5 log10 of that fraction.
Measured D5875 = 0.34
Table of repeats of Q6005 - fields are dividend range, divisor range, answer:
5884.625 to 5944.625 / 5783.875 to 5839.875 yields 0.62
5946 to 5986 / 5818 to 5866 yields 0.89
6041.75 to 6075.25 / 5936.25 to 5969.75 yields 1.38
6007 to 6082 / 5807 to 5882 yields 1.19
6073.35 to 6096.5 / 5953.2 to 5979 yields 1.44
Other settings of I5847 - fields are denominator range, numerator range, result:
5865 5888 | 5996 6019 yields 1.31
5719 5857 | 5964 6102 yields 0.95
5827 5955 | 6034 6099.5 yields 1.40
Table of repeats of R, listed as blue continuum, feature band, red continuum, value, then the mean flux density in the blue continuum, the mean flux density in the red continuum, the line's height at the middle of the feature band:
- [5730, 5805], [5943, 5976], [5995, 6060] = 6.9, 0.704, 0.645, 0.66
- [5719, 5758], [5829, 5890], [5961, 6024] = 8.9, 0.688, 0.578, 0.635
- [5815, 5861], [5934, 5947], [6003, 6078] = 2.1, 0.627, 0.663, 0.645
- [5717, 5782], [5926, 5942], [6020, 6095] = 4.2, 0.678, 0.686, 0.683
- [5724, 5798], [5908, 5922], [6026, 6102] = 4.7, 0.691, 0.696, 0.693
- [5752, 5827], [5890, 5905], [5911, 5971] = 6.6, 0.699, 0.504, 0.56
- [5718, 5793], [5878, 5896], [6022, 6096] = 9.4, 0.684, 0.689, 0.687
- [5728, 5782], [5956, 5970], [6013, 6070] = 3.3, 0.682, 0.669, 0.672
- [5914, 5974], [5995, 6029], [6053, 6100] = -0.2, 0.507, 0.706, 0.609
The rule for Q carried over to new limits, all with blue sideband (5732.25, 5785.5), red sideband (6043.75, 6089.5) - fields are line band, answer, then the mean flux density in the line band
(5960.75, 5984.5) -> 0.288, 0.532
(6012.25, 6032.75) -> 0.088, 0.641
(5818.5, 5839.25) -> 0.060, 0.652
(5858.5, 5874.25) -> 0.278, 0.534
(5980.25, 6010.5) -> 0.170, 0.594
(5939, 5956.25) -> 0.287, 0.532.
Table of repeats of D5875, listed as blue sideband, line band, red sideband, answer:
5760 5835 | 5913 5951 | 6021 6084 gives 0.34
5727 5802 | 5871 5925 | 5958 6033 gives 0.50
